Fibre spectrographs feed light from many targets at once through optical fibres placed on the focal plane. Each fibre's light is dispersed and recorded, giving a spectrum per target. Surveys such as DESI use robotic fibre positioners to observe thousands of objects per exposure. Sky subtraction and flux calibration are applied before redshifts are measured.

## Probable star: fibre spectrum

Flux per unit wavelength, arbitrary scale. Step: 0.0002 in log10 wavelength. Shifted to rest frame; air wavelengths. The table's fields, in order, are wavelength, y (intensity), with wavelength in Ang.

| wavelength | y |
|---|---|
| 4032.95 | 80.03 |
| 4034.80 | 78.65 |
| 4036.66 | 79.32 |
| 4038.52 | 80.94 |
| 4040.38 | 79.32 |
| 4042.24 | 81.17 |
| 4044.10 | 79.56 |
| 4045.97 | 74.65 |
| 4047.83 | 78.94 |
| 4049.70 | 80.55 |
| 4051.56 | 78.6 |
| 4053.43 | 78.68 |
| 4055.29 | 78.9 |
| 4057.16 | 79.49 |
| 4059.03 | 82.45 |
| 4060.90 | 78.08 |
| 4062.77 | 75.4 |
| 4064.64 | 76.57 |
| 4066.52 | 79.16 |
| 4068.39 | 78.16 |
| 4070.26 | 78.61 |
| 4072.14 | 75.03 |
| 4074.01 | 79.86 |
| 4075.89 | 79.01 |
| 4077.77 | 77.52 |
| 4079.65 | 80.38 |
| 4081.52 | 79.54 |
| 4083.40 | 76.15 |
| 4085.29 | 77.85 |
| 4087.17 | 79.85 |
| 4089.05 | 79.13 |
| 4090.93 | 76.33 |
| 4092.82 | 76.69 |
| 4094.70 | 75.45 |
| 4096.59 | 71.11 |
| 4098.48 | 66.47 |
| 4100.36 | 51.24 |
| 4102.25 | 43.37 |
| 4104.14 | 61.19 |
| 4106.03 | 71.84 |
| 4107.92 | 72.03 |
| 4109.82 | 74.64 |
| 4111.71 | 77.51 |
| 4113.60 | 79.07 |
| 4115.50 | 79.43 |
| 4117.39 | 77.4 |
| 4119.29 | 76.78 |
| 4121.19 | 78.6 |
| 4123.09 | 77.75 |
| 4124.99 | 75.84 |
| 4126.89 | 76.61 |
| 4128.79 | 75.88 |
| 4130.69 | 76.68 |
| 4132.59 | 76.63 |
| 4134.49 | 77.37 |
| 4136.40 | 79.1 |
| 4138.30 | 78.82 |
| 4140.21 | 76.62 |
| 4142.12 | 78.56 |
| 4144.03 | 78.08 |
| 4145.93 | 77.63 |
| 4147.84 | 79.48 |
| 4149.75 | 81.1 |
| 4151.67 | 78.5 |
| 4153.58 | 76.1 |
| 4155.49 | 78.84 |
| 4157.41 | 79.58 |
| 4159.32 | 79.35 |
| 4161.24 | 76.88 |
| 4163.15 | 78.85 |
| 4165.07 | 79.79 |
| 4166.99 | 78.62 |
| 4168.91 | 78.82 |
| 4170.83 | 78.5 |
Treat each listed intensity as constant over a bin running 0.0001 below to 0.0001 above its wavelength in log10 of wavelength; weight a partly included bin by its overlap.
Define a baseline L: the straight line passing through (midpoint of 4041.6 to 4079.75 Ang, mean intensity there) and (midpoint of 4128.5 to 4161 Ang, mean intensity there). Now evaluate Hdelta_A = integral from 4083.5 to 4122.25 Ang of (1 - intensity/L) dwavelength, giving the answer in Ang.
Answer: 2.9 Ang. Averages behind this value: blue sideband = 78.5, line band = 72.4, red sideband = 78.2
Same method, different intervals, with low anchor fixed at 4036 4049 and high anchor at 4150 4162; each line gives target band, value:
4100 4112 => 2.2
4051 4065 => 0.1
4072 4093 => 0.1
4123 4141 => 0.3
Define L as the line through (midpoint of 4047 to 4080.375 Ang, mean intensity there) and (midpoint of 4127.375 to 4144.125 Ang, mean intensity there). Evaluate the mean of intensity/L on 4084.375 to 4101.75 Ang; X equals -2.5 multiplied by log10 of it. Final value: 0.090 mag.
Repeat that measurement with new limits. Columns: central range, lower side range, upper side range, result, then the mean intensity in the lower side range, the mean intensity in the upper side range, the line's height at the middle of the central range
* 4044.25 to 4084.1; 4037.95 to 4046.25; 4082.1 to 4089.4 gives 0.01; 79.4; 78.2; 78.8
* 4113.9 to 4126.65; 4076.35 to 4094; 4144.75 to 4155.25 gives 0.01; 78.2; 78.6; 78.4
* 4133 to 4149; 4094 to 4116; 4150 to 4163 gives -0.04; 68.3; 78.4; 75.4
